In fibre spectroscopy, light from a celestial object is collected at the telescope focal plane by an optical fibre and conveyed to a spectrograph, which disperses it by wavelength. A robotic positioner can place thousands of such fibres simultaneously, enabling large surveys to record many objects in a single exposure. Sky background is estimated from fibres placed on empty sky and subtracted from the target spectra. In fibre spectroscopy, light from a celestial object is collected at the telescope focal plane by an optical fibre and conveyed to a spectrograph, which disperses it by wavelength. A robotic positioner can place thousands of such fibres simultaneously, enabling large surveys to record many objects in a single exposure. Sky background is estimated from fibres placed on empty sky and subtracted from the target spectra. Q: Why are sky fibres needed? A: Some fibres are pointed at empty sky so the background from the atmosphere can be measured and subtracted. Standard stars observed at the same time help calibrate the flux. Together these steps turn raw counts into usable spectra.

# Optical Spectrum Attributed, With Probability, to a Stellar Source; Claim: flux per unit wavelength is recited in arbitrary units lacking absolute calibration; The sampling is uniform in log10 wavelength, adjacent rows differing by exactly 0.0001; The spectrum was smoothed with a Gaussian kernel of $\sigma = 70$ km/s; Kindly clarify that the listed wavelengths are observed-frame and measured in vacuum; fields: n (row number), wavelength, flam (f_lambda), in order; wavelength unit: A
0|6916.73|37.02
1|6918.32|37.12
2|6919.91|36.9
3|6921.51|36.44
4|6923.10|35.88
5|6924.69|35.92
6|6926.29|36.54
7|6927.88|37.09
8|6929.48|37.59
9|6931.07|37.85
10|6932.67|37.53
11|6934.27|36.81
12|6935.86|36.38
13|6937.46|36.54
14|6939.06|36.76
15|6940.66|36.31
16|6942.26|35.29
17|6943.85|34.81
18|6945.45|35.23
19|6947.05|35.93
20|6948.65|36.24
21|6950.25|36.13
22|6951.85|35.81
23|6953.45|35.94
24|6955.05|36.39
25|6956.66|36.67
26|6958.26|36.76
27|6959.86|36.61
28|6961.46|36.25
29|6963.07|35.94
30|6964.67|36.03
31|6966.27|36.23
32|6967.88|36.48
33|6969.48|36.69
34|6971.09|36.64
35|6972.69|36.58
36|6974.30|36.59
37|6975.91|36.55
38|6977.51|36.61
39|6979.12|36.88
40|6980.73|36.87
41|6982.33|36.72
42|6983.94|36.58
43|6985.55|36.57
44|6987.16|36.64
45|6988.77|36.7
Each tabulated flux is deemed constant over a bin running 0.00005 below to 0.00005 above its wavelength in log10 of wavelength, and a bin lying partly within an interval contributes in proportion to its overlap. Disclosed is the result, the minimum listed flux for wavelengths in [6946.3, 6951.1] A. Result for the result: 35.93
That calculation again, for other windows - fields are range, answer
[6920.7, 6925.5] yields 35.88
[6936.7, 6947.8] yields 34.81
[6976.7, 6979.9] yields 36.61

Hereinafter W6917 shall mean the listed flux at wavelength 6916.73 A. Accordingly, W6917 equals 37.02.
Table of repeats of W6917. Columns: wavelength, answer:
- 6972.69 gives 36.58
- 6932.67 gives 37.53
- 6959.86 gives 36.61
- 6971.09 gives 36.64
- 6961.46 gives 36.25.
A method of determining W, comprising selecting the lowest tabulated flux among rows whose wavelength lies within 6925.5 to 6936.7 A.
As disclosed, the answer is 36.38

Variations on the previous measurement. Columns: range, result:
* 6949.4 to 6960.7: 35.81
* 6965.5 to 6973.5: 36.23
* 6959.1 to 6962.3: 36.25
